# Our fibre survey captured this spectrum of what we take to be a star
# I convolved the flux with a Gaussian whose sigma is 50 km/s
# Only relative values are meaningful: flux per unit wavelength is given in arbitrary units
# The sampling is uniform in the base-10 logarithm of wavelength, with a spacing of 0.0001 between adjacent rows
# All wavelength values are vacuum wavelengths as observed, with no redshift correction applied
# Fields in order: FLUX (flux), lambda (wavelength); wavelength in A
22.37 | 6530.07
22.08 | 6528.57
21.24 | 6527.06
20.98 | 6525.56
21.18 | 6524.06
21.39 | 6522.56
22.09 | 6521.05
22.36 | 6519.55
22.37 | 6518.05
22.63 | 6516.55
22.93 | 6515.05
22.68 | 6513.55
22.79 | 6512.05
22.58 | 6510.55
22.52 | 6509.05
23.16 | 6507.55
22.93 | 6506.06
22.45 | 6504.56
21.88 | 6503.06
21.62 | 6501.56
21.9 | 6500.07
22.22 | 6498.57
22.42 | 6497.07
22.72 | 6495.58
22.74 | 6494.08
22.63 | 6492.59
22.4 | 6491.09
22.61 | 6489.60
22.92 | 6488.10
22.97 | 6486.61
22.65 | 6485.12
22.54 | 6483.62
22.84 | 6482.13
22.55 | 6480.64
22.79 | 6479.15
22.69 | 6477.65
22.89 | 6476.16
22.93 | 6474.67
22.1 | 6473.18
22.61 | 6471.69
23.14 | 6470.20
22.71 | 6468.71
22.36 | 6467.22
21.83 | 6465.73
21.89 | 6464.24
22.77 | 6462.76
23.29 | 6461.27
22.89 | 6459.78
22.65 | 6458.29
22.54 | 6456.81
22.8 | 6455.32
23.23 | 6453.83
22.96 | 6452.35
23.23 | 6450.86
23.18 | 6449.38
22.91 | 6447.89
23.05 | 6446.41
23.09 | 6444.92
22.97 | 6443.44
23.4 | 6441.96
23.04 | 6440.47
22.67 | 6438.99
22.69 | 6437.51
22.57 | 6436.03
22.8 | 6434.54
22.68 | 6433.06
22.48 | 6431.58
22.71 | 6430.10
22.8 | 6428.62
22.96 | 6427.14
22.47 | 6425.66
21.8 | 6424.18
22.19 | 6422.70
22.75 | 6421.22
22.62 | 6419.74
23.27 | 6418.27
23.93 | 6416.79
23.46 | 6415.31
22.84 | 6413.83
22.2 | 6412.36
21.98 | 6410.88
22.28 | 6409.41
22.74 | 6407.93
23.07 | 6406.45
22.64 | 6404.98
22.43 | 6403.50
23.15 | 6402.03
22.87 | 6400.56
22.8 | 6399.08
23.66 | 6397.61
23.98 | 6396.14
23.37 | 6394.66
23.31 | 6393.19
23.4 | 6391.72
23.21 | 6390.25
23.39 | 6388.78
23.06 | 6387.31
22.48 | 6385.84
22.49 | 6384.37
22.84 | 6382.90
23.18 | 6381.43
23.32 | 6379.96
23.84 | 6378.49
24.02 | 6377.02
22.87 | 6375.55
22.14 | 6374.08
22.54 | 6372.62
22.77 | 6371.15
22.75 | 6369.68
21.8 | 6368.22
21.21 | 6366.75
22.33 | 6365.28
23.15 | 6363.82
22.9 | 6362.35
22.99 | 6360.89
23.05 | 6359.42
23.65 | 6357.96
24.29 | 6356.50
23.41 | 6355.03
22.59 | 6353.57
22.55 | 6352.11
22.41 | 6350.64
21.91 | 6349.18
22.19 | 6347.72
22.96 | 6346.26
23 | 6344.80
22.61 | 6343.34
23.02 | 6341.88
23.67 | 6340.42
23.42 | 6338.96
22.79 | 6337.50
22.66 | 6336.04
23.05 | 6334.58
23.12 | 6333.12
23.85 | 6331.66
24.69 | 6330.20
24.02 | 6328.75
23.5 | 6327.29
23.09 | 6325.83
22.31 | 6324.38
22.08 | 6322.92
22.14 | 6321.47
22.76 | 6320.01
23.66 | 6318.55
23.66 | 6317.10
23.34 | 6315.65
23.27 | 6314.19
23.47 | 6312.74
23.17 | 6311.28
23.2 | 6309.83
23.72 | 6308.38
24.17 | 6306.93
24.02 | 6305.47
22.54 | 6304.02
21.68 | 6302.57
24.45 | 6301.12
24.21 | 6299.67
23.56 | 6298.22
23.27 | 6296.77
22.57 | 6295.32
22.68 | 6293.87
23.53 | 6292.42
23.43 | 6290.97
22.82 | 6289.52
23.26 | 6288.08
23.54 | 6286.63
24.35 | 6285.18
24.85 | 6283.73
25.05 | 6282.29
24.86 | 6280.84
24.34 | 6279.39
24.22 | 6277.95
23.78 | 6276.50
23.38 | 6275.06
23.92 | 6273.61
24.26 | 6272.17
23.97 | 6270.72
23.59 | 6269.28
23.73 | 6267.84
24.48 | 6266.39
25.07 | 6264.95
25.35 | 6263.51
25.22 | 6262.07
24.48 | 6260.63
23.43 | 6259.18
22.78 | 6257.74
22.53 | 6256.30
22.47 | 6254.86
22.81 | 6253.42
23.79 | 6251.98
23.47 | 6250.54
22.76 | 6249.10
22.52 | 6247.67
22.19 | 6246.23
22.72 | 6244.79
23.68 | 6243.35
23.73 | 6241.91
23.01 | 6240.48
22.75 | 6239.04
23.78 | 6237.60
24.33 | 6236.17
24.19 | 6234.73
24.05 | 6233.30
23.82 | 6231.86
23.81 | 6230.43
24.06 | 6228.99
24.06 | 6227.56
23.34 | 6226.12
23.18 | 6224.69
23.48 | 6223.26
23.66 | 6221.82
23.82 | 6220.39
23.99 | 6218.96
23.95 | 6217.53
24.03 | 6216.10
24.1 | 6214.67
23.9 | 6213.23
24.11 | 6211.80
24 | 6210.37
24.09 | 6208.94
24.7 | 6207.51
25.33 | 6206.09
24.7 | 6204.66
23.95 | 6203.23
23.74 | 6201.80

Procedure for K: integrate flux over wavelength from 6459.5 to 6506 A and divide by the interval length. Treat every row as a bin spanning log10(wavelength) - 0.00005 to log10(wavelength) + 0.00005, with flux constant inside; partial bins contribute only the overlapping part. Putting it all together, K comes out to 22.5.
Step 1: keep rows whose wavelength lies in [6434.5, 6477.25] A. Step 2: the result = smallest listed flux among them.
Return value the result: 21.83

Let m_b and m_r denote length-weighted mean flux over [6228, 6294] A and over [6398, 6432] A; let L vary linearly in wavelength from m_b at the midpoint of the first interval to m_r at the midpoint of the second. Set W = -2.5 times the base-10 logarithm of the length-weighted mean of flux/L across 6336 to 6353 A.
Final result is 0.02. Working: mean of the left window 23.7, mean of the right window 22.7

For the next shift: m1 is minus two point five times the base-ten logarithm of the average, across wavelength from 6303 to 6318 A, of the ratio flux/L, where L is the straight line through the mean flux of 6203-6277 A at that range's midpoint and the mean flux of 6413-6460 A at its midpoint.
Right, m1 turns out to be 0.00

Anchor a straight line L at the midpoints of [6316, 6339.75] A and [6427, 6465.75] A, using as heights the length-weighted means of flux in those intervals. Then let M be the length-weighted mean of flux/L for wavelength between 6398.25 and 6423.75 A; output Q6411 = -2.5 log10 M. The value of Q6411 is 0.008 mag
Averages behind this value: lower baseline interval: 23.2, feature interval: 22.8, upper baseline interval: 22.8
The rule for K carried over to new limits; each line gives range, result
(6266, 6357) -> 23.4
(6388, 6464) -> 22.9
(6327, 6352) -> 23.1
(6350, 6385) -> 22.9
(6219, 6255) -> 23.4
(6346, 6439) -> 22.8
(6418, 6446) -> 22.7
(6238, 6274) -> 23.5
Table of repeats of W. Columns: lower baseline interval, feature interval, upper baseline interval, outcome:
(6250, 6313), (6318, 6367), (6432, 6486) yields 0.02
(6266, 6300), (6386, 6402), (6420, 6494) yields -0.01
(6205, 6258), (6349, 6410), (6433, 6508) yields 0.01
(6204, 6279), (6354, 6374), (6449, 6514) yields 0.02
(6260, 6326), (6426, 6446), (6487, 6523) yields 0.00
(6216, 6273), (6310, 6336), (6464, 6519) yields 0.00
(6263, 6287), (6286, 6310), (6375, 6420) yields 0.03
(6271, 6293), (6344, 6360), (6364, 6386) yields 0.01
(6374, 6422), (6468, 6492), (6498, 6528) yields -0.01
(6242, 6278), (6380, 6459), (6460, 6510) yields 0.00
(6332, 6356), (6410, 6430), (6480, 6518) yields 0.00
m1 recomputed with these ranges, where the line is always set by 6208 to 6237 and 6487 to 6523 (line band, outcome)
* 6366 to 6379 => 0.02 mag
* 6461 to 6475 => 0.01 mag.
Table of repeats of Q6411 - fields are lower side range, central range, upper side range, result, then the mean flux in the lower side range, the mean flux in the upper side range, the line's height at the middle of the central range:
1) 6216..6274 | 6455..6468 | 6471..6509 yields 0.007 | 23.7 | 22.6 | 22.7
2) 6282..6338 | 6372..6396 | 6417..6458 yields -0.003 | 23.4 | 22.8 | 23.1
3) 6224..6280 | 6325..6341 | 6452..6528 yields -0.008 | 23.7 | 22.5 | 23.3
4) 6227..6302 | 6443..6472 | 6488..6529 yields -0.011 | 23.7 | 22.3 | 22.6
